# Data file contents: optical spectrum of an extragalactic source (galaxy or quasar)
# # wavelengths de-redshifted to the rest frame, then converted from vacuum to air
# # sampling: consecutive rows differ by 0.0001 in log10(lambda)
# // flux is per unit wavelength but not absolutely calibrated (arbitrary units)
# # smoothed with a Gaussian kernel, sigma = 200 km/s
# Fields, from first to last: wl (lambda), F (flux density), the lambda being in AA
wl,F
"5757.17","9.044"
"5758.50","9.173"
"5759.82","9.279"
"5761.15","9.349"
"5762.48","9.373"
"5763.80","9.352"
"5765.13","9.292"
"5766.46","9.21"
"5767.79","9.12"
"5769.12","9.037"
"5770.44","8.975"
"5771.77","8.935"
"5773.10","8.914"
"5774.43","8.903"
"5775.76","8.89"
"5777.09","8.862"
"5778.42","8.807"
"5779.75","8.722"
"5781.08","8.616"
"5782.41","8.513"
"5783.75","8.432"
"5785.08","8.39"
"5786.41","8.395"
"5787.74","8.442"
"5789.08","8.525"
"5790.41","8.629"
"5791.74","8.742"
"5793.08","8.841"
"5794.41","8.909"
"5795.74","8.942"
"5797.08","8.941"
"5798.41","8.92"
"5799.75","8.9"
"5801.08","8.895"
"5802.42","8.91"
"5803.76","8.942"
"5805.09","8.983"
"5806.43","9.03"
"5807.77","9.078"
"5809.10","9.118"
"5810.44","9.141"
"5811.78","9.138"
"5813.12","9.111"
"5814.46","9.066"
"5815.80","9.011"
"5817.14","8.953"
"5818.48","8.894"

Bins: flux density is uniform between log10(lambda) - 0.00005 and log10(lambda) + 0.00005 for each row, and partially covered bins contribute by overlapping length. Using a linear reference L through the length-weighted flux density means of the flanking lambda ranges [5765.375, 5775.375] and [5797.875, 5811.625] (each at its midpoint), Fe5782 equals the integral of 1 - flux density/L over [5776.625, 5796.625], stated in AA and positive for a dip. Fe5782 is 0.8 AA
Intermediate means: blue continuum 9.02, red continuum 9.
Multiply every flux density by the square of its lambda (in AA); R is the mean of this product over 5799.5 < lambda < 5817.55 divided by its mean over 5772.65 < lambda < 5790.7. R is 1.1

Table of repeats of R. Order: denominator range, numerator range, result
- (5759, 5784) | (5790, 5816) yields 1.01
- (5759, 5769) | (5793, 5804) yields 0.97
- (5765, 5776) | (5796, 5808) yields 1.00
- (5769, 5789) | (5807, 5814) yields 1.06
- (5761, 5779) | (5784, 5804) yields 0.97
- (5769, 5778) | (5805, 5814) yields 1.03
